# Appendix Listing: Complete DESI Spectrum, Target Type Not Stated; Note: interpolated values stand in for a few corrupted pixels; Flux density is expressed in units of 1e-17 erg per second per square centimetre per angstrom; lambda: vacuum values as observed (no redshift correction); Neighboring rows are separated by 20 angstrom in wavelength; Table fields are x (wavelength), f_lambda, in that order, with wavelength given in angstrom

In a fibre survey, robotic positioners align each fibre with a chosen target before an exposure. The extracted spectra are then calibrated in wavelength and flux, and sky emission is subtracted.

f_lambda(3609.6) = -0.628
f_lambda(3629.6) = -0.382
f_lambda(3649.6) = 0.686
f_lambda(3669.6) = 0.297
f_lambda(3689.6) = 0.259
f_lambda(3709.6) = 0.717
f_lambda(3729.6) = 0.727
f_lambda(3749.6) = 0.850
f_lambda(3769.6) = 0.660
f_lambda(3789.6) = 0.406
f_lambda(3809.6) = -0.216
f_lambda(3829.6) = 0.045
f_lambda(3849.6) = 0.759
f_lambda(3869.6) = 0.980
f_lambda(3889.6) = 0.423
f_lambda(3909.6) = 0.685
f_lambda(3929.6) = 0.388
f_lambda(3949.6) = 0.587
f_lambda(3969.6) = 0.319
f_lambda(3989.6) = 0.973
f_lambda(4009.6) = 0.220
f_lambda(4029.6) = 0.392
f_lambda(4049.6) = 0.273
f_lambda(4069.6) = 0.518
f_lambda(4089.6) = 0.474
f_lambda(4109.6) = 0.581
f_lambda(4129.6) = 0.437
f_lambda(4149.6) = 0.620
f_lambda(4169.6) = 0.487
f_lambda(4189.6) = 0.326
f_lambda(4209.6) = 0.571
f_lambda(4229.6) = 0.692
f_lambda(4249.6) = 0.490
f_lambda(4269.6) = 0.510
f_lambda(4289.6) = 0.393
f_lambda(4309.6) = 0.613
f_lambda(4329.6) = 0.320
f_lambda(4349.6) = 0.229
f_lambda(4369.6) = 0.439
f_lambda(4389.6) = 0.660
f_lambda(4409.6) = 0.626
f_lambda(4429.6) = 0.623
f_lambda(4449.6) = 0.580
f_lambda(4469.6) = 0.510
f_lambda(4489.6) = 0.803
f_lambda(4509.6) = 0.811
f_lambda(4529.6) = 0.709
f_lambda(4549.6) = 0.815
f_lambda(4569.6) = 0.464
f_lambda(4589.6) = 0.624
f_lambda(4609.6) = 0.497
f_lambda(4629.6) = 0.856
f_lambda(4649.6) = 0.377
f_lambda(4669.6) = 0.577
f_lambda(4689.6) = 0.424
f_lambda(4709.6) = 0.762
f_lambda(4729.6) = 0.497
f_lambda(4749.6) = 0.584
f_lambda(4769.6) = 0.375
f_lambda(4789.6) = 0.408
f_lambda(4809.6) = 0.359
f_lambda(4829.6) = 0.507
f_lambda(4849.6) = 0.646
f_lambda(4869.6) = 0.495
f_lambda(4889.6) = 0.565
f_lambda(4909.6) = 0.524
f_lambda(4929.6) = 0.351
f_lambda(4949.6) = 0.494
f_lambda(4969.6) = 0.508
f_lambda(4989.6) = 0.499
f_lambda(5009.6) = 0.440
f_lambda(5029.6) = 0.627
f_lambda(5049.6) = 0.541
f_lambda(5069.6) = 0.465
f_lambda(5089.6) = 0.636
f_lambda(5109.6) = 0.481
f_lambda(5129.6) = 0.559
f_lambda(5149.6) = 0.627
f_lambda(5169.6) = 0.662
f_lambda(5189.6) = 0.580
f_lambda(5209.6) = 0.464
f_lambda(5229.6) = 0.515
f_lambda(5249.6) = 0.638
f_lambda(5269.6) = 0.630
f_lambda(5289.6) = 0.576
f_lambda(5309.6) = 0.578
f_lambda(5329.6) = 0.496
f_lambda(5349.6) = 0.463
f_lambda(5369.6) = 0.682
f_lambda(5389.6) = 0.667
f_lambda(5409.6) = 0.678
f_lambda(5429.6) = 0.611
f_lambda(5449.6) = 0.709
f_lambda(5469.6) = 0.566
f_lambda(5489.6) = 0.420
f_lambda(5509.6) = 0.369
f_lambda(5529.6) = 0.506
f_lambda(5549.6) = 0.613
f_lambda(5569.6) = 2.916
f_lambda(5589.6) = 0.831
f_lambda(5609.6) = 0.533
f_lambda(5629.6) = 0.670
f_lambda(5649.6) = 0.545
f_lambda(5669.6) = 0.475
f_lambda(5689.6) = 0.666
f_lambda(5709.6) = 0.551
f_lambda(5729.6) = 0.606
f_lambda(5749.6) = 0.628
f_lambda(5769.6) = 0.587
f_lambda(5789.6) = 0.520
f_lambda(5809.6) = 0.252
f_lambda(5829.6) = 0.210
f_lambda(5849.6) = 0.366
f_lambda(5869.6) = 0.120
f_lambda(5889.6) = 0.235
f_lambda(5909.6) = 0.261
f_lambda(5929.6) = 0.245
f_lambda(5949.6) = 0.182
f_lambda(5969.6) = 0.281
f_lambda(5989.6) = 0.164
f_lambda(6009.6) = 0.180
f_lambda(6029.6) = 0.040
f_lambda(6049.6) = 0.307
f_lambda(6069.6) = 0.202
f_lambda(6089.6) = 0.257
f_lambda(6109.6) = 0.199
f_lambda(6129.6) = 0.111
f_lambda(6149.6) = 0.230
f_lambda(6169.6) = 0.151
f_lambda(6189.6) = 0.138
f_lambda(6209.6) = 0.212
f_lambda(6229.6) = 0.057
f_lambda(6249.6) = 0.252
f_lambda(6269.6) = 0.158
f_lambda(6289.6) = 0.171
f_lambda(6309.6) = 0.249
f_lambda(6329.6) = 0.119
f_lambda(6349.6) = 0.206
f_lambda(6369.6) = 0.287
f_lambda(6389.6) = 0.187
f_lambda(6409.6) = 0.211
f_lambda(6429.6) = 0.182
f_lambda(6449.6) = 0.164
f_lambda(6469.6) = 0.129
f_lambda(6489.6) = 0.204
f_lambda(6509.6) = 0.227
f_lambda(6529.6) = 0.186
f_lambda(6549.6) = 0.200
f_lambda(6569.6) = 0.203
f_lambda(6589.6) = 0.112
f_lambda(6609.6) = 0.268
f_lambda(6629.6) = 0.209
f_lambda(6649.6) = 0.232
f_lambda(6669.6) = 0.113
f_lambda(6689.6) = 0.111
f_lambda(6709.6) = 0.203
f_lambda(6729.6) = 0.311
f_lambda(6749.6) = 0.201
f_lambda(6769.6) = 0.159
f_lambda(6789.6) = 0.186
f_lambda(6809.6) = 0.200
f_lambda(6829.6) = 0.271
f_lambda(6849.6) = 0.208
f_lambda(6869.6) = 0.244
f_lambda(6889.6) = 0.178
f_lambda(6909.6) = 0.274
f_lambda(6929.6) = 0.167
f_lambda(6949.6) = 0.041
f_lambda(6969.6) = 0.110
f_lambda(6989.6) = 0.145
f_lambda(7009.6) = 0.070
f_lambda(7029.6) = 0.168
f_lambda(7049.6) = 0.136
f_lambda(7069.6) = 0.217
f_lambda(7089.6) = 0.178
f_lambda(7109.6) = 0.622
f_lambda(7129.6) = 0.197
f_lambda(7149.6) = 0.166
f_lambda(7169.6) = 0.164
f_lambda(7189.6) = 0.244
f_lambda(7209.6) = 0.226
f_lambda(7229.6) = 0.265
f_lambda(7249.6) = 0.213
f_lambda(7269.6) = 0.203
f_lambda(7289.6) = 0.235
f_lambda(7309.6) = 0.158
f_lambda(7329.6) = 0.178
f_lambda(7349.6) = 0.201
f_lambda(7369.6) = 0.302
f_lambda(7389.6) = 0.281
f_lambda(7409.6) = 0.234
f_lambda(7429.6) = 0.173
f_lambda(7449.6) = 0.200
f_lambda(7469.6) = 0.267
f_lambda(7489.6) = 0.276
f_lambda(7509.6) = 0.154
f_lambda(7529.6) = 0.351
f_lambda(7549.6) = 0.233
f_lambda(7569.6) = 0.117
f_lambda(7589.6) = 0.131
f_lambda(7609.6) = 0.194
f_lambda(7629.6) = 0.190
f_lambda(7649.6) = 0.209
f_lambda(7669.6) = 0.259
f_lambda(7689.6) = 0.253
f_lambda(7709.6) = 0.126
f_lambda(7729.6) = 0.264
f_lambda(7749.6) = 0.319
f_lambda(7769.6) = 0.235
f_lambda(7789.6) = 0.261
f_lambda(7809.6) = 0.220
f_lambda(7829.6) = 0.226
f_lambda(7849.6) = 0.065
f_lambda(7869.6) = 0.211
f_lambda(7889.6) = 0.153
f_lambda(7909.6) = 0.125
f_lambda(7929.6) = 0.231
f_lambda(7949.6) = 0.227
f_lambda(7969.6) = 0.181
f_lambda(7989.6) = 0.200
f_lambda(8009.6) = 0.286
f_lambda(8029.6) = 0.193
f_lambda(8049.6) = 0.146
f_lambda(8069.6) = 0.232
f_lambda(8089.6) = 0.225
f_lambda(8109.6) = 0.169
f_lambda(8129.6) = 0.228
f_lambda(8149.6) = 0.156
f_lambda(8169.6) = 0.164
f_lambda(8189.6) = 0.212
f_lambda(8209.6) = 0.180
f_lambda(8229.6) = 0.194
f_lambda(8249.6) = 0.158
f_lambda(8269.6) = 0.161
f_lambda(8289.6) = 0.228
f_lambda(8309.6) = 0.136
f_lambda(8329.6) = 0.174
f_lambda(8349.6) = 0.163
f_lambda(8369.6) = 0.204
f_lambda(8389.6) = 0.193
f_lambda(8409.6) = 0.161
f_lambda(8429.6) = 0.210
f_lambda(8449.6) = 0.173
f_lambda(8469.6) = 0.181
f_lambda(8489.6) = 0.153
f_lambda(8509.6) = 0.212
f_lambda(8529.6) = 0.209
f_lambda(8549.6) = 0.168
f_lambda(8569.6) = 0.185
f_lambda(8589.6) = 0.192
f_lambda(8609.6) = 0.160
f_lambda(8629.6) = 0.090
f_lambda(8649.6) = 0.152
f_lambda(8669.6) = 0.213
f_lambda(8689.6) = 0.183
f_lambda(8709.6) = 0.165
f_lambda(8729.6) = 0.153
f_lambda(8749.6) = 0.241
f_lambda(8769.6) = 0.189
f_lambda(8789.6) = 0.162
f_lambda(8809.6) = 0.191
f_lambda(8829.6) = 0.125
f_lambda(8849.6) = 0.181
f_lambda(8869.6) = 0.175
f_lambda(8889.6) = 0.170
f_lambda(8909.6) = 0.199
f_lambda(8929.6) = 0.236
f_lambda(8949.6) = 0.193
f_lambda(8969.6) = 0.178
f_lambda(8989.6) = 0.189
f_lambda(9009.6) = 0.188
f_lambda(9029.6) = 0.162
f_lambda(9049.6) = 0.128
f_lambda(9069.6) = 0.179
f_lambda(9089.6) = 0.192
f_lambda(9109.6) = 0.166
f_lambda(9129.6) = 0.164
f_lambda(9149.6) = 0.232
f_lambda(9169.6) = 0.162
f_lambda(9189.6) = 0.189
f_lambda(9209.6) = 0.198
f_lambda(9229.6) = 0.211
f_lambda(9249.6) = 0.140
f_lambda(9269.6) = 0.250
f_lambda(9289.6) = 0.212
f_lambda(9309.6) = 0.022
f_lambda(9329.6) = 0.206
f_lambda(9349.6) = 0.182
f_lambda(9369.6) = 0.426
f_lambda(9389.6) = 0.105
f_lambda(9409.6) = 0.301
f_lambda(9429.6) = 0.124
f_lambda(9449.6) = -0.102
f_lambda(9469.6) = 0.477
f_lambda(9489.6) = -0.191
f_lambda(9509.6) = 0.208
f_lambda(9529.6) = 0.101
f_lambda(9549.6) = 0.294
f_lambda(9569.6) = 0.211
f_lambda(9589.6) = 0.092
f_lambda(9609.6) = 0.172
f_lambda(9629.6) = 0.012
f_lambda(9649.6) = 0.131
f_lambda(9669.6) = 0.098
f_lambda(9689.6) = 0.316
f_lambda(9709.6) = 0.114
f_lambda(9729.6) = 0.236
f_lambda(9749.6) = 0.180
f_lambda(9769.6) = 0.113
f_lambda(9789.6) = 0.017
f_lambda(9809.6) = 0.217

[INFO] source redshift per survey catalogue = 0.908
